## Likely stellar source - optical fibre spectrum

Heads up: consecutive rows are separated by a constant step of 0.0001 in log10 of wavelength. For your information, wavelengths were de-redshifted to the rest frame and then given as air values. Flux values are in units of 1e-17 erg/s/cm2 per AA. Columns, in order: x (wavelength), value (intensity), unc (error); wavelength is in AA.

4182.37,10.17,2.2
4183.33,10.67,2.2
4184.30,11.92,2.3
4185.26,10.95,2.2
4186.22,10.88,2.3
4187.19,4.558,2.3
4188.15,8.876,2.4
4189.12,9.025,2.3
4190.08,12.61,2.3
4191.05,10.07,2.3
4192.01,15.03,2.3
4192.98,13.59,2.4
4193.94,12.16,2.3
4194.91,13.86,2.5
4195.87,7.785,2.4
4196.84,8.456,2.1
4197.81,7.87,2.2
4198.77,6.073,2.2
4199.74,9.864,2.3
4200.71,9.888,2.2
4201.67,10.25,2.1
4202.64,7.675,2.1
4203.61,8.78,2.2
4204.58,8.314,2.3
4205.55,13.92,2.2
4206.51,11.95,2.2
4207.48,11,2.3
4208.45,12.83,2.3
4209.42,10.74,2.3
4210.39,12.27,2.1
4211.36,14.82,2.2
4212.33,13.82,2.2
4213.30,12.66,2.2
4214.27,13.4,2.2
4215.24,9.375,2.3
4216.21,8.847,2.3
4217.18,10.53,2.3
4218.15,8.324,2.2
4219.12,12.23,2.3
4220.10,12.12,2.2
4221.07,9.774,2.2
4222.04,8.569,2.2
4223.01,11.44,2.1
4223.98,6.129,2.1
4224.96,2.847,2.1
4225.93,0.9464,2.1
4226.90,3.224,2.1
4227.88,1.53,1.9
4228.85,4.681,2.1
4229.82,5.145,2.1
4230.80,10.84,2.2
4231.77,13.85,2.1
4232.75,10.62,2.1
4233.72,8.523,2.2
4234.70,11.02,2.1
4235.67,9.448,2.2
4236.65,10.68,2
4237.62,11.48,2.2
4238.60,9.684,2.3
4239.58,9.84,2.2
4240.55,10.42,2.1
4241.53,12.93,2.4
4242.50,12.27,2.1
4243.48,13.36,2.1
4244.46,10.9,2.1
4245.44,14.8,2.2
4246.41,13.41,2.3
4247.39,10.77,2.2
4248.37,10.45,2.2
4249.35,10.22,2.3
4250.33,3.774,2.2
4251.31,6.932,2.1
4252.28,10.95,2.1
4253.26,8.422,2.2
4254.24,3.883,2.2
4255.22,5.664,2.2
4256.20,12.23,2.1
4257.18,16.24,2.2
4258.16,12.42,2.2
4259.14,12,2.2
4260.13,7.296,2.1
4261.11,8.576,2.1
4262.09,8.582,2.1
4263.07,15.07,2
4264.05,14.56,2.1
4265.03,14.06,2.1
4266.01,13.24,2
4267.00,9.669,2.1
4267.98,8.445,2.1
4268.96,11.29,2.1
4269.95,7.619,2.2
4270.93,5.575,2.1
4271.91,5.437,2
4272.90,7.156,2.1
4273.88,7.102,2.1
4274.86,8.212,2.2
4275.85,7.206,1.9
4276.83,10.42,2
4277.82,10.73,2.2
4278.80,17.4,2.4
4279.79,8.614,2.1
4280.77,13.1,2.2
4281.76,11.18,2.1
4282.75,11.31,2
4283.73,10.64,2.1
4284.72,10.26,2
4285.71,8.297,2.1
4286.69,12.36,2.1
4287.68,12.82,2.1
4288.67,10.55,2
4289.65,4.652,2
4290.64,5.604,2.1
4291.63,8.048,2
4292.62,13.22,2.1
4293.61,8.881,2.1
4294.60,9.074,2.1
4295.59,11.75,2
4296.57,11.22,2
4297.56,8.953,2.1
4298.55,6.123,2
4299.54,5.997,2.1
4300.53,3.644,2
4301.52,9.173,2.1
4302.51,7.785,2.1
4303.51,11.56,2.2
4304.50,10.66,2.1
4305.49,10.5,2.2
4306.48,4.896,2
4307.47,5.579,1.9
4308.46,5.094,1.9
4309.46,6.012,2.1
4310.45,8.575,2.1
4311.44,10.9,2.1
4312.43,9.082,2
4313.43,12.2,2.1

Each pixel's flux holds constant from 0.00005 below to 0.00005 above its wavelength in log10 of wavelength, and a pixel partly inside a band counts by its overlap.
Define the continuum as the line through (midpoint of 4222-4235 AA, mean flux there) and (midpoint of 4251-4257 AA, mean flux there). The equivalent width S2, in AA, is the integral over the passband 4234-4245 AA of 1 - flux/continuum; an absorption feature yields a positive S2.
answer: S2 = -4.9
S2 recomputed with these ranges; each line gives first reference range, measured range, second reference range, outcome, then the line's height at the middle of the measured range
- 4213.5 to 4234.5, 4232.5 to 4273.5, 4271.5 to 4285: -4.8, 9.19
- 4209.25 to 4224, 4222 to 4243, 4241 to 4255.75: 4.0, 10.5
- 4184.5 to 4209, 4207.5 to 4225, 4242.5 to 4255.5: -1.3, 10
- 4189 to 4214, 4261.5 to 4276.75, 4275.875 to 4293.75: 1.4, 10.5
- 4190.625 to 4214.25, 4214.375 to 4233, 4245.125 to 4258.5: 4.5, 10.6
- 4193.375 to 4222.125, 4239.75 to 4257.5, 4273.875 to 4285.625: 0.4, 10.6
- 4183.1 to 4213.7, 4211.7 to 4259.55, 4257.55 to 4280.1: 3.2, 10.4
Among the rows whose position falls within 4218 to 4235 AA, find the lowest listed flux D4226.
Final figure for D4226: 0.9464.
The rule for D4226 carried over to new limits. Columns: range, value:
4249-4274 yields 3.774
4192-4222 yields 6.073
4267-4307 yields 3.644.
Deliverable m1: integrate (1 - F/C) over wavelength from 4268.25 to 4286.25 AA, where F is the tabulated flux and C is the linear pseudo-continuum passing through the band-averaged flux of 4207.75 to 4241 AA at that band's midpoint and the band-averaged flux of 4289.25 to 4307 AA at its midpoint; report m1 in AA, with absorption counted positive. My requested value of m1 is -1.6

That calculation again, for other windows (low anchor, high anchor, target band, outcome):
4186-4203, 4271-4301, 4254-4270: -2.3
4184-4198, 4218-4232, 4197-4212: -2.0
